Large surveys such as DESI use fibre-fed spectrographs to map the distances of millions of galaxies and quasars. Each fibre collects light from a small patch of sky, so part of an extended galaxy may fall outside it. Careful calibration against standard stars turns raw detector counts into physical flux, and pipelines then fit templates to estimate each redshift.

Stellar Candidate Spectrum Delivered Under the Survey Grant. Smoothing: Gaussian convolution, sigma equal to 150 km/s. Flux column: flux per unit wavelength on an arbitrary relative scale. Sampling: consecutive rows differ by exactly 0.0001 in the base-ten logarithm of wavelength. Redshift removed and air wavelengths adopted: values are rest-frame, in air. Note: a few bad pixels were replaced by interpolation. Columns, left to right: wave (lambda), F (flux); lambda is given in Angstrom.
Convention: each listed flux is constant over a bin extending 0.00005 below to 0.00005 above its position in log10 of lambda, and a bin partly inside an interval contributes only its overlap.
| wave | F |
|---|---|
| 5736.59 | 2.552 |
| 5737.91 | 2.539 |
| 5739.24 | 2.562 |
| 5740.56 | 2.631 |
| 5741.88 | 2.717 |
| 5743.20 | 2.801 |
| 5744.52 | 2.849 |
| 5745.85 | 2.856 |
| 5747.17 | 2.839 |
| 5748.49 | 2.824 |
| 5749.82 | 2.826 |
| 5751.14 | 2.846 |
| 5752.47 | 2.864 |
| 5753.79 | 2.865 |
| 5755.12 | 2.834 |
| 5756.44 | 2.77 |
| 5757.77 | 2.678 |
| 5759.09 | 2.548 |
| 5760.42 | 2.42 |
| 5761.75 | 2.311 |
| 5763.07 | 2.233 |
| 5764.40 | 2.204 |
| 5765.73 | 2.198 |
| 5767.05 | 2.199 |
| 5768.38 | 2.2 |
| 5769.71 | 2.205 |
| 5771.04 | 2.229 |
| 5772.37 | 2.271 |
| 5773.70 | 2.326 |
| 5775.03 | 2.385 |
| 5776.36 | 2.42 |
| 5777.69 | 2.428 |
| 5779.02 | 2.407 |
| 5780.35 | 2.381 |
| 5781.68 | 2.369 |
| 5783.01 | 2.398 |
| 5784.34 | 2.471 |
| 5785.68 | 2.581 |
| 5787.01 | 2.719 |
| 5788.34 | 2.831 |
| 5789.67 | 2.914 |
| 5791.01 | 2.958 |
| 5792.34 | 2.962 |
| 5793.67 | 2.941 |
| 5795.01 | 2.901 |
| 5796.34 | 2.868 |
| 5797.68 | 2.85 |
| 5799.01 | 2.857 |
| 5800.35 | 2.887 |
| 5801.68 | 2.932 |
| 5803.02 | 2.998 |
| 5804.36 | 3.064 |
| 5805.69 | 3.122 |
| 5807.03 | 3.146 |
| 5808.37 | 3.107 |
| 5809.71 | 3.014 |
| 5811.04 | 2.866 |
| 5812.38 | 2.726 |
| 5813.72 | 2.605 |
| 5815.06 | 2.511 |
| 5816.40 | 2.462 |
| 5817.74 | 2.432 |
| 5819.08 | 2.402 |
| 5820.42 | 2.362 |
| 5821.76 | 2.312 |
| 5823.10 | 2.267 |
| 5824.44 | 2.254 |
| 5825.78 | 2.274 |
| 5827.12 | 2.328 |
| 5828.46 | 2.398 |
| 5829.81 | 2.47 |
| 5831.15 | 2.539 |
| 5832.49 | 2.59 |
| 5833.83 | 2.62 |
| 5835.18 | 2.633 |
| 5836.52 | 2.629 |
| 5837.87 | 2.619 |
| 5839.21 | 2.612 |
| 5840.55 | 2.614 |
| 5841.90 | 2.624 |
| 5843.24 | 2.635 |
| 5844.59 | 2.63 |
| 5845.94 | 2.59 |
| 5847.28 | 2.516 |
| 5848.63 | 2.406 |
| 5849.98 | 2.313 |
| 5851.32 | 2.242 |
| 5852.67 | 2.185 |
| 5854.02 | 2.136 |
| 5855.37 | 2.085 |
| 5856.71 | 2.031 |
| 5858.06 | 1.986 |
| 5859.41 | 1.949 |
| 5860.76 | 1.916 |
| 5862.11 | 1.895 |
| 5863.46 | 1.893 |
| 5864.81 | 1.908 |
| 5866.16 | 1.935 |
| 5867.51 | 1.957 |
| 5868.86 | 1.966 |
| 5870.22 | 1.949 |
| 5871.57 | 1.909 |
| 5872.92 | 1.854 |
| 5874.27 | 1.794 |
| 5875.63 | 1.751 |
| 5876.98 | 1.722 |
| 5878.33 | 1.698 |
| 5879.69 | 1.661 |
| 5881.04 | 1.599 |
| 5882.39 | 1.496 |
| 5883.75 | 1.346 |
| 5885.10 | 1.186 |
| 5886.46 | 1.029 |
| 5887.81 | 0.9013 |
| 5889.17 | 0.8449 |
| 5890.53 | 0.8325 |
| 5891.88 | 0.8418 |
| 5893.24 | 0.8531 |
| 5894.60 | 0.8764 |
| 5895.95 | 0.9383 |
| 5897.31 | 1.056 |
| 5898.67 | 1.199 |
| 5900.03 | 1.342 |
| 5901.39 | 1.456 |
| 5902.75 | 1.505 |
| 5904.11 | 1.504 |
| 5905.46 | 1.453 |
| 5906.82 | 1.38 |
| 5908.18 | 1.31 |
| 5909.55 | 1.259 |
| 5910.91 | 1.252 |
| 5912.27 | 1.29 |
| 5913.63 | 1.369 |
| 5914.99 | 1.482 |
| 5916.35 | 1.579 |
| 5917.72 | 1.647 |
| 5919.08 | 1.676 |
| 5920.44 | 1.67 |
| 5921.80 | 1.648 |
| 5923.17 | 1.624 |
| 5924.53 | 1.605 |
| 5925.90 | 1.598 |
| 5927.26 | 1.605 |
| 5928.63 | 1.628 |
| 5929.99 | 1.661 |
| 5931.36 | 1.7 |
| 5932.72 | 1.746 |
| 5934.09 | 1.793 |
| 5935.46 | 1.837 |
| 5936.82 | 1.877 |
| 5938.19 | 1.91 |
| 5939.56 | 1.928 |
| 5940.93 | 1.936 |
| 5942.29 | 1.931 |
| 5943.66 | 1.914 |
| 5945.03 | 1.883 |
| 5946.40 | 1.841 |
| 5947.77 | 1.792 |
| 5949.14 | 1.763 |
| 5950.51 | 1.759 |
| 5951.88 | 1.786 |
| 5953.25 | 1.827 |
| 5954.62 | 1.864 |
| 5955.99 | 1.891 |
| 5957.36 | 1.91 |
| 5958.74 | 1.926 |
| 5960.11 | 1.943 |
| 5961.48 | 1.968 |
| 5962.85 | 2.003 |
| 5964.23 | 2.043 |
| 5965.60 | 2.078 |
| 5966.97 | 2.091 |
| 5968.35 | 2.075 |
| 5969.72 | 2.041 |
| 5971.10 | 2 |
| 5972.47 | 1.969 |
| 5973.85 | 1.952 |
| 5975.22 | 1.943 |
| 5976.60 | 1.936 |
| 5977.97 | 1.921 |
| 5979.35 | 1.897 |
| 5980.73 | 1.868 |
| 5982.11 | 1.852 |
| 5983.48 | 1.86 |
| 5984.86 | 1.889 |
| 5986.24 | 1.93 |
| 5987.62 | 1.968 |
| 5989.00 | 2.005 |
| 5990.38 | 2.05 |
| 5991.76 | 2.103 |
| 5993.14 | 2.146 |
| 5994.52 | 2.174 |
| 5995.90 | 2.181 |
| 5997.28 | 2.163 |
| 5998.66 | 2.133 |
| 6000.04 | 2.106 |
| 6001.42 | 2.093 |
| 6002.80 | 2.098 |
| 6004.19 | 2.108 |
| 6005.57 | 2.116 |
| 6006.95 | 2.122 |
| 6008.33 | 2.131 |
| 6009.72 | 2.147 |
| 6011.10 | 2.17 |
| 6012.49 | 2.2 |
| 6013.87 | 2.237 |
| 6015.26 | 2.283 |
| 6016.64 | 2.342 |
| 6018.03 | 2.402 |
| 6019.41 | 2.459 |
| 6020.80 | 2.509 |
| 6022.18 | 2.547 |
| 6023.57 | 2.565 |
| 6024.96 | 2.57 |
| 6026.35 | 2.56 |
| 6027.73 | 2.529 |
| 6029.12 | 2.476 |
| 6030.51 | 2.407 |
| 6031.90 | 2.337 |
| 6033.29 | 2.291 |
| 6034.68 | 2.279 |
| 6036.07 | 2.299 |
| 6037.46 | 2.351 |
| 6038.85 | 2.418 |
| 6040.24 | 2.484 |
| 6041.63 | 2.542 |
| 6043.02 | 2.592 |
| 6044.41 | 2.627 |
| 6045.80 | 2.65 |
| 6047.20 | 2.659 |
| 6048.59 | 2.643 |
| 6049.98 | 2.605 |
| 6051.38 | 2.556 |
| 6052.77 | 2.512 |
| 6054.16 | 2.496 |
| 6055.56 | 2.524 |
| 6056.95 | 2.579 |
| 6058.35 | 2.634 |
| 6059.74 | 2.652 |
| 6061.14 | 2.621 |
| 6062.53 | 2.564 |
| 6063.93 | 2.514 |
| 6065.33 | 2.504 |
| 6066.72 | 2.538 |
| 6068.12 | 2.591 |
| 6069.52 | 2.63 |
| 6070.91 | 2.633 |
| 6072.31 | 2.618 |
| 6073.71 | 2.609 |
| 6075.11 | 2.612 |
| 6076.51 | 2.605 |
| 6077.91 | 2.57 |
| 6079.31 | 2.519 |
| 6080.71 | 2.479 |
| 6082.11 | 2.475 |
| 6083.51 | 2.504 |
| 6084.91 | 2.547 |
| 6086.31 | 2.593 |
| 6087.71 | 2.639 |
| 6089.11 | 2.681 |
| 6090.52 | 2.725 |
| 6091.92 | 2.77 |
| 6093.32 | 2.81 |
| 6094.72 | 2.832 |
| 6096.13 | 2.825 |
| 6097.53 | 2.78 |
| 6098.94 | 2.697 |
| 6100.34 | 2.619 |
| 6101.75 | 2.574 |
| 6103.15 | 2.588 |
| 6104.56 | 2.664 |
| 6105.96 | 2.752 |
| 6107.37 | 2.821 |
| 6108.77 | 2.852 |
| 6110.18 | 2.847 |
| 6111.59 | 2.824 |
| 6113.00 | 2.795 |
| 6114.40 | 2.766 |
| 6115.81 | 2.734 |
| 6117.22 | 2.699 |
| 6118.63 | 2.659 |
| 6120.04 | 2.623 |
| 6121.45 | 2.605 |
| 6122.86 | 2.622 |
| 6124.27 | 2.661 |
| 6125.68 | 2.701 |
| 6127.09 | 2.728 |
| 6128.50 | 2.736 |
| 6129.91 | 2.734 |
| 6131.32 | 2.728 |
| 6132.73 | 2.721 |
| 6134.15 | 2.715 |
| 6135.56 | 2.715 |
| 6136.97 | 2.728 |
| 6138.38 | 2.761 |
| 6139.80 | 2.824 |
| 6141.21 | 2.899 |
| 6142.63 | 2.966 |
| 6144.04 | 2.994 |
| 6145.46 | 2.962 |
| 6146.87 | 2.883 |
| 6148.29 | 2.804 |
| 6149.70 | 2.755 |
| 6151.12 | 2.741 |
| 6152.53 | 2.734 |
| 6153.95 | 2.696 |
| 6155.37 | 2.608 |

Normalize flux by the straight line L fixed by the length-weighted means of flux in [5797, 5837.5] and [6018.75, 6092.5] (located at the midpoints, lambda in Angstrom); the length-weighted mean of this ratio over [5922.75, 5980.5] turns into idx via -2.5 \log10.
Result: 0.36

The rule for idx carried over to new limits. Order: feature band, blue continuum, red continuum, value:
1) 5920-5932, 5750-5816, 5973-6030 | 0.39 mag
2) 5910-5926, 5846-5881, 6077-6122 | 0.37 mag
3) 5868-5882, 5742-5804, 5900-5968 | 0.15 mag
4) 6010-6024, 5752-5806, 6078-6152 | 0.14 mag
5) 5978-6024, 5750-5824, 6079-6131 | 0.24 mag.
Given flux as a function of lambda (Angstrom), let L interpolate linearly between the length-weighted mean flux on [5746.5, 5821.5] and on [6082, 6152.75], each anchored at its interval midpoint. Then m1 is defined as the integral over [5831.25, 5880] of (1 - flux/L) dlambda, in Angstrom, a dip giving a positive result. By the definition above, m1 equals 8.7 Angstrom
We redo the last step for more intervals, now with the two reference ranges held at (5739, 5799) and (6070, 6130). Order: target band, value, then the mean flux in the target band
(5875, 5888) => 5.8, 1.46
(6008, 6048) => 3.6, 2.42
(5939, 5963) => 6.9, 1.88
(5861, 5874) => 3.5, 1.91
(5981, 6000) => 4.4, 2.03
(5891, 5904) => 7.4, 1.13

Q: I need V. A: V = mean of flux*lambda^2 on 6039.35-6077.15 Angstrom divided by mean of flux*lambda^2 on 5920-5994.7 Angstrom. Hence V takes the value 1.4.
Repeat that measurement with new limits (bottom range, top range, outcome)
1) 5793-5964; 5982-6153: 1.36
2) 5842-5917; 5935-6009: 1.23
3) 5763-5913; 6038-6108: 1.32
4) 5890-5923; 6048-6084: 2.06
